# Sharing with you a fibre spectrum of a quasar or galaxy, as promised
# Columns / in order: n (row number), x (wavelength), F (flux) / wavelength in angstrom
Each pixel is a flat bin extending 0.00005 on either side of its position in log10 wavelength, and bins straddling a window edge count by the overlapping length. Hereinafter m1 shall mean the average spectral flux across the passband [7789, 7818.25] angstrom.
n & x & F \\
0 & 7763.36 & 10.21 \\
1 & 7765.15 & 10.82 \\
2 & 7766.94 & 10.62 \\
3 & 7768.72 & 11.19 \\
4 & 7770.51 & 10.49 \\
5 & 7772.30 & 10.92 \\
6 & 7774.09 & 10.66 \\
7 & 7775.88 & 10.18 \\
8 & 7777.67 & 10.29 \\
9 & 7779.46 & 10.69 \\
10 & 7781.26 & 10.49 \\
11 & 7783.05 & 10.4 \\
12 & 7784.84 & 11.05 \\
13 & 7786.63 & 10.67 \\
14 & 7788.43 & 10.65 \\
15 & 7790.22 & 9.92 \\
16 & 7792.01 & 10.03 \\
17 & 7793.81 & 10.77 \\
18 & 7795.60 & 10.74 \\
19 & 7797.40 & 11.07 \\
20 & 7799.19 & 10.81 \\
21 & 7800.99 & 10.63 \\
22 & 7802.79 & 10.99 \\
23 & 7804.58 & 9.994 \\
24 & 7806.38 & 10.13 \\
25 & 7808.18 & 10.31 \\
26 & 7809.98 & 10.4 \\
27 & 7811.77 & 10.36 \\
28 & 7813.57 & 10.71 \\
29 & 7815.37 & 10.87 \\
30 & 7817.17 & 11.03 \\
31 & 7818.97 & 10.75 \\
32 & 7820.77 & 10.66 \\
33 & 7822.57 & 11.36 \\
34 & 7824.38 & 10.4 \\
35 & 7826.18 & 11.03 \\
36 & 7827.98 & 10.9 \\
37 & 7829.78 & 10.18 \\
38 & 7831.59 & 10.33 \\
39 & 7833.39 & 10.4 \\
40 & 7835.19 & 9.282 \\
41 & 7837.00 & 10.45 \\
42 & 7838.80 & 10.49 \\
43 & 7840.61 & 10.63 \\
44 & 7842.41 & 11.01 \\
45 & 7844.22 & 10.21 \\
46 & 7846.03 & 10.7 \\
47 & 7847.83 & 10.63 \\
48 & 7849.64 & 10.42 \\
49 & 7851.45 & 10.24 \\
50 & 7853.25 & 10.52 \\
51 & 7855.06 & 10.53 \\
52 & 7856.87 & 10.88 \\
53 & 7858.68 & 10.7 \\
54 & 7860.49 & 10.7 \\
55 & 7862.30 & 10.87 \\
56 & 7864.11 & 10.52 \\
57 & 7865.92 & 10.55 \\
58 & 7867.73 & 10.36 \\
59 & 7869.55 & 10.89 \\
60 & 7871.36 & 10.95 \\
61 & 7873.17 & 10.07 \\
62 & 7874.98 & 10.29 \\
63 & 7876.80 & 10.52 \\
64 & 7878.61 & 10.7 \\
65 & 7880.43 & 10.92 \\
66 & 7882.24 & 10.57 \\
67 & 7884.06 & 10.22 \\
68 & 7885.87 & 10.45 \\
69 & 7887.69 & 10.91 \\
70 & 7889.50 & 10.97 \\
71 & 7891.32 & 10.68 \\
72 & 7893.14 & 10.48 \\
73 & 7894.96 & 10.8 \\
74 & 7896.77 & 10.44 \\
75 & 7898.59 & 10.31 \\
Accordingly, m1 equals 10.6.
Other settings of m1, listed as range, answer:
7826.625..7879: 10.5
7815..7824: 10.9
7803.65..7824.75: 10.6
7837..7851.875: 10.5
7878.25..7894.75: 10.7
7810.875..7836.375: 10.6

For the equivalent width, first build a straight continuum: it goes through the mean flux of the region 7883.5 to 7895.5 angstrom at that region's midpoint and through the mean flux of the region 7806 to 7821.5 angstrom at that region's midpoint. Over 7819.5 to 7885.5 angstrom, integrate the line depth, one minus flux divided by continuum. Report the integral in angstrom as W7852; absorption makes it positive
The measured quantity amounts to 0.4 angstrom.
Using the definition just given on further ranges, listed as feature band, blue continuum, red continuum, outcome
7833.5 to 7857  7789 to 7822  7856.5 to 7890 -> 0.4 angstrom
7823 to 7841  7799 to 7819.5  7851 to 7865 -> 0.3 angstrom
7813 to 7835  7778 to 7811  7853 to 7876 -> -0.2 angstrom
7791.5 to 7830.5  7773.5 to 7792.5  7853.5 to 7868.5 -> -0.5 angstrom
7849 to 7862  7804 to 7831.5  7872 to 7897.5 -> 0.0 angstrom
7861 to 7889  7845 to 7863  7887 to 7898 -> 0.2 angstrom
